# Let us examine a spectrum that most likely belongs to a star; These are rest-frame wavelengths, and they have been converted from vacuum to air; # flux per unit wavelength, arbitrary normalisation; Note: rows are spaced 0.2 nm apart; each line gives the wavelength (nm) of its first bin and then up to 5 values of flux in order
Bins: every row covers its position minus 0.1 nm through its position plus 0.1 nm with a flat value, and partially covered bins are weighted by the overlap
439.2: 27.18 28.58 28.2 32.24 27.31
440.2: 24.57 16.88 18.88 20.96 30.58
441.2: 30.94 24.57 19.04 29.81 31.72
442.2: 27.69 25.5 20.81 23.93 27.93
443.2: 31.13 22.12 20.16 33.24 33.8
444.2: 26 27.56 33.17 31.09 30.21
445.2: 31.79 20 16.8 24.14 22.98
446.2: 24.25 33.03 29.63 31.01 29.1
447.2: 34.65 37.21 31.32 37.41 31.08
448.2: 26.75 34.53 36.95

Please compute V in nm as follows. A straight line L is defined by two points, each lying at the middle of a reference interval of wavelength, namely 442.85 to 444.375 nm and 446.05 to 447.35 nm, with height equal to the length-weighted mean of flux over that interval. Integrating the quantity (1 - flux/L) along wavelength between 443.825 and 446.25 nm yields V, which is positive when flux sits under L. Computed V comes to 0.14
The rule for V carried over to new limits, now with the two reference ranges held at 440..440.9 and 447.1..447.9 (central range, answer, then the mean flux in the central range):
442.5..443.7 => 0.09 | 24.3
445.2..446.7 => 0.34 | 24.9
